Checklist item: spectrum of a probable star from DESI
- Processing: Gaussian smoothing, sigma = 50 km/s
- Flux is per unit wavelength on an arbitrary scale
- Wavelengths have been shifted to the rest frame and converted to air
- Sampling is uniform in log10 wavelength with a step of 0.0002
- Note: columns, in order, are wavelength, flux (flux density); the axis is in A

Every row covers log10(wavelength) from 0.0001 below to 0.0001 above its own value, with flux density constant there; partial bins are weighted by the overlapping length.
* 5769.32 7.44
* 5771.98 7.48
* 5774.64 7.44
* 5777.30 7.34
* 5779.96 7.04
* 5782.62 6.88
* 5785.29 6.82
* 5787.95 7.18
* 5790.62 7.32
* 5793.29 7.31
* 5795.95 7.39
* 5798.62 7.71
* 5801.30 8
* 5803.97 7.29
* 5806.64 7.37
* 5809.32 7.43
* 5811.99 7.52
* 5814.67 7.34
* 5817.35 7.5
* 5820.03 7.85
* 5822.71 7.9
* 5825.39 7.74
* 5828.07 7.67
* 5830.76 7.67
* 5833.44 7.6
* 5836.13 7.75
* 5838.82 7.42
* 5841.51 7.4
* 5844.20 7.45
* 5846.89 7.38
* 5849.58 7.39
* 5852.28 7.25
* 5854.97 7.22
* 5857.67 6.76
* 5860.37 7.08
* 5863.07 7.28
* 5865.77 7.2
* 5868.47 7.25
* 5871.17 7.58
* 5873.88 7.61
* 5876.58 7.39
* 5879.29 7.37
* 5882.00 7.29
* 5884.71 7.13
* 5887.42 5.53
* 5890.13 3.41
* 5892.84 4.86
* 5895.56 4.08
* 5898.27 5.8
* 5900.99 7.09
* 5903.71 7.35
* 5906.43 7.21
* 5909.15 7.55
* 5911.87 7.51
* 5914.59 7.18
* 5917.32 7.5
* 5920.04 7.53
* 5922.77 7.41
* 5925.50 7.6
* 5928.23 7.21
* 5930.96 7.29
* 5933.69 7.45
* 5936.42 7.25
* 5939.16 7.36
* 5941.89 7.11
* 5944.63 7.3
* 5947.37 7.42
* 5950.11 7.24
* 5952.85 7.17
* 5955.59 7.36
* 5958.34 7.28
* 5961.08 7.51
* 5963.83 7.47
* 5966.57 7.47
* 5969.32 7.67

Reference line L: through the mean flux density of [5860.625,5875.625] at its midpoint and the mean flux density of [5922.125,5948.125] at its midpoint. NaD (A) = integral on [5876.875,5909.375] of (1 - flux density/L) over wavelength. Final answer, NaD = 5.0 A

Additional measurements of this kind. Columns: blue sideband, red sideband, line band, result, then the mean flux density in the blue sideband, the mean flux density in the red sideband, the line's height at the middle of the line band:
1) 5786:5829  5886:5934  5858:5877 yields -0.8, 7.52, 6.63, 7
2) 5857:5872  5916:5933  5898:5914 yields 0.4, 7.2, 7.43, 7.36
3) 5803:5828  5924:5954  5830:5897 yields 5.2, 7.56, 7.31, 7.46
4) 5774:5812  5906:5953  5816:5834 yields -0.9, 7.33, 7.36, 7.33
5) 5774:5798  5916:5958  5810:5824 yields -0.7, 7.2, 7.34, 7.23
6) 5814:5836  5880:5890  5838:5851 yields -0.3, 7.67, 6.3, 7.23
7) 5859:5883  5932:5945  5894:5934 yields 1.5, 7.34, 7.29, 7.31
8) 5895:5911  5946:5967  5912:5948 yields -1.8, 6.67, 7.36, 7.02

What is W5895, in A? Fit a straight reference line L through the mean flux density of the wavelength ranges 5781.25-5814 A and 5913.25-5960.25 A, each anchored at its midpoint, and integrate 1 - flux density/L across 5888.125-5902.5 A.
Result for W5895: 4.4 A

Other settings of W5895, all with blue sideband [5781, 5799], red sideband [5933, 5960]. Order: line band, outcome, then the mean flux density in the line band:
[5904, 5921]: -0.3 A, 7.41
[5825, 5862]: -0.9 A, 7.4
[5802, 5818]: -0.5 A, 7.43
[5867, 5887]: -0.1 A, 7.29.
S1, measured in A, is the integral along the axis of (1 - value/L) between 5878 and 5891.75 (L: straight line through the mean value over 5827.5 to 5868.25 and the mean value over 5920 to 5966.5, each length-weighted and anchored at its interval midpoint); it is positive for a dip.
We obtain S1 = 2.3 A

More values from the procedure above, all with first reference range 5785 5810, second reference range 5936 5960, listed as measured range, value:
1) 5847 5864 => 0.42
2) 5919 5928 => -0.22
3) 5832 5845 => -0.28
